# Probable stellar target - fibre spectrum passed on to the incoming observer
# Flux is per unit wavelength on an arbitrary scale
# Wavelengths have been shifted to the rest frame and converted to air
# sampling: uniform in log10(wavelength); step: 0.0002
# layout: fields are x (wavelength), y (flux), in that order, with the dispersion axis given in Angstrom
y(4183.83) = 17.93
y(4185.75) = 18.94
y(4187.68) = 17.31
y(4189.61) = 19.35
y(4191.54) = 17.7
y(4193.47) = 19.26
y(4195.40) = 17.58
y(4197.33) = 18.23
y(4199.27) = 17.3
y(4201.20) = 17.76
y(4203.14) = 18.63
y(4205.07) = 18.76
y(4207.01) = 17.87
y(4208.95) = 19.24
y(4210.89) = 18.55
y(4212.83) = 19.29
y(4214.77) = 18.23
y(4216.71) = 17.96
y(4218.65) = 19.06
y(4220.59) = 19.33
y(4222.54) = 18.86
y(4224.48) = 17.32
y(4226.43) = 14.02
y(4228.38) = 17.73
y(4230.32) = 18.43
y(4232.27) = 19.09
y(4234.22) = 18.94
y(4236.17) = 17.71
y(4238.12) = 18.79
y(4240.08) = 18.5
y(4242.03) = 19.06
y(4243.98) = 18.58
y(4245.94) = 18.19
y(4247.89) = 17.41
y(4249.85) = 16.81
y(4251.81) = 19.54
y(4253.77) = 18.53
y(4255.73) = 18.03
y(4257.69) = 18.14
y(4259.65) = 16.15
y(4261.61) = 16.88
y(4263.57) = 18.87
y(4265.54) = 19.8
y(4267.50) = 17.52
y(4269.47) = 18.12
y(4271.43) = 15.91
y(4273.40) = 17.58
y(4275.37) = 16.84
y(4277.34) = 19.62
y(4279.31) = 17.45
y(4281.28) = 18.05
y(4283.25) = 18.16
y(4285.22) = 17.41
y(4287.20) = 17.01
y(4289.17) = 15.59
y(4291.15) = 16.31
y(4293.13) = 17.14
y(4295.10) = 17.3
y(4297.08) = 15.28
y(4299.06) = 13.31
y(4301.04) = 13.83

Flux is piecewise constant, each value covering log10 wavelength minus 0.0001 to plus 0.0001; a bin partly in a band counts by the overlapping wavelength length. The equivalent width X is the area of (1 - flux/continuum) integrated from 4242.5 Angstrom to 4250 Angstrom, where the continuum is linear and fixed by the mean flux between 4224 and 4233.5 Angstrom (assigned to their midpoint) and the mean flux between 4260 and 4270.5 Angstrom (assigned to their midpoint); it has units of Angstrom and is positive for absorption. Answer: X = -0.1 Angstrom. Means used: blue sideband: 17.4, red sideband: 18.1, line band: 17.9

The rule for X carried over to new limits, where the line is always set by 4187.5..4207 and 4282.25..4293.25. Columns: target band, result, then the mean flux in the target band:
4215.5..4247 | -0.9 Angstrom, 18.2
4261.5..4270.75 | -0.6 Angstrom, 18.3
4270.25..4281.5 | -0.3 Angstrom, 17.6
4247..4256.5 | -0.4 Angstrom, 18.1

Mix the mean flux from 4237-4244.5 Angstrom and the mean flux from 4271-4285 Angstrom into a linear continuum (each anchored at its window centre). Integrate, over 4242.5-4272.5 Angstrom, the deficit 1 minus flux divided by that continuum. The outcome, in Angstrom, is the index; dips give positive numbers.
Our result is 0.58 Angstrom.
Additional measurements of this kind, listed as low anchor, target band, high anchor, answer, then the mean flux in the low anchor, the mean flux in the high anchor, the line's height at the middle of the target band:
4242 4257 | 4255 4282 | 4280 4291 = -0.2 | 18.2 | 17.2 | 17.7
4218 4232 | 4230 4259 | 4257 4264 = -1.2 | 17.9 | 17.4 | 17.6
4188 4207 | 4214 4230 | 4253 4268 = 0.3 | 18.2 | 18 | 18.1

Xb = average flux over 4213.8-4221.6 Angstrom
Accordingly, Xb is 18.6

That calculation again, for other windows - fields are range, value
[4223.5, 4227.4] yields 15.7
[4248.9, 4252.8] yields 18.2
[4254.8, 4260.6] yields 17.4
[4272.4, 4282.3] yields 17.9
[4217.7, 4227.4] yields 17.7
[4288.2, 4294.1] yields 16.3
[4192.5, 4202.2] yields 18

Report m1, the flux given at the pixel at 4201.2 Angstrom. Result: 17.76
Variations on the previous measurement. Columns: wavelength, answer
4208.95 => 19.24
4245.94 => 18.19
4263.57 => 18.87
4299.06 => 13.31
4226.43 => 14.02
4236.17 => 17.71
